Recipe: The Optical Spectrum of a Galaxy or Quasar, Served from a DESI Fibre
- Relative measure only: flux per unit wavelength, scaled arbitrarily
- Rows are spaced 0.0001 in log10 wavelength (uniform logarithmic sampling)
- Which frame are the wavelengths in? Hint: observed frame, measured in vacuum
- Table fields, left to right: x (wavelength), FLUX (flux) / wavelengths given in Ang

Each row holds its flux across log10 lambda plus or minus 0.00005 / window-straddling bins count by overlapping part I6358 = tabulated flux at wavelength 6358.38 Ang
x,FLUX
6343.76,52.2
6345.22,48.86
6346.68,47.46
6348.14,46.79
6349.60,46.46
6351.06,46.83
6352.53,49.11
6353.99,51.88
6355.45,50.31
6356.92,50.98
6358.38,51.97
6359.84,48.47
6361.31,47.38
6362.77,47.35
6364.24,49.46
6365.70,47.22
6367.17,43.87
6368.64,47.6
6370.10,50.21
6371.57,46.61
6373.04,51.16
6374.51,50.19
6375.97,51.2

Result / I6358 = 51.97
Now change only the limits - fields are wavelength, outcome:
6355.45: 50.31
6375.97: 51.2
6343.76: 52.2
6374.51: 50.19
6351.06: 46.83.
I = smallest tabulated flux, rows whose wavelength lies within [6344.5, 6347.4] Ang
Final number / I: 47.46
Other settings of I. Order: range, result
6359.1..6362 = 47.38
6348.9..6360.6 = 46.46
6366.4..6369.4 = 43.87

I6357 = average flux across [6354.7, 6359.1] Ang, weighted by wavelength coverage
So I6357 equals 51.1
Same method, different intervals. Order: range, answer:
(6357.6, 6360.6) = 50.3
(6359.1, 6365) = 48.2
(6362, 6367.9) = 47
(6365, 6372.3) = 47.1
